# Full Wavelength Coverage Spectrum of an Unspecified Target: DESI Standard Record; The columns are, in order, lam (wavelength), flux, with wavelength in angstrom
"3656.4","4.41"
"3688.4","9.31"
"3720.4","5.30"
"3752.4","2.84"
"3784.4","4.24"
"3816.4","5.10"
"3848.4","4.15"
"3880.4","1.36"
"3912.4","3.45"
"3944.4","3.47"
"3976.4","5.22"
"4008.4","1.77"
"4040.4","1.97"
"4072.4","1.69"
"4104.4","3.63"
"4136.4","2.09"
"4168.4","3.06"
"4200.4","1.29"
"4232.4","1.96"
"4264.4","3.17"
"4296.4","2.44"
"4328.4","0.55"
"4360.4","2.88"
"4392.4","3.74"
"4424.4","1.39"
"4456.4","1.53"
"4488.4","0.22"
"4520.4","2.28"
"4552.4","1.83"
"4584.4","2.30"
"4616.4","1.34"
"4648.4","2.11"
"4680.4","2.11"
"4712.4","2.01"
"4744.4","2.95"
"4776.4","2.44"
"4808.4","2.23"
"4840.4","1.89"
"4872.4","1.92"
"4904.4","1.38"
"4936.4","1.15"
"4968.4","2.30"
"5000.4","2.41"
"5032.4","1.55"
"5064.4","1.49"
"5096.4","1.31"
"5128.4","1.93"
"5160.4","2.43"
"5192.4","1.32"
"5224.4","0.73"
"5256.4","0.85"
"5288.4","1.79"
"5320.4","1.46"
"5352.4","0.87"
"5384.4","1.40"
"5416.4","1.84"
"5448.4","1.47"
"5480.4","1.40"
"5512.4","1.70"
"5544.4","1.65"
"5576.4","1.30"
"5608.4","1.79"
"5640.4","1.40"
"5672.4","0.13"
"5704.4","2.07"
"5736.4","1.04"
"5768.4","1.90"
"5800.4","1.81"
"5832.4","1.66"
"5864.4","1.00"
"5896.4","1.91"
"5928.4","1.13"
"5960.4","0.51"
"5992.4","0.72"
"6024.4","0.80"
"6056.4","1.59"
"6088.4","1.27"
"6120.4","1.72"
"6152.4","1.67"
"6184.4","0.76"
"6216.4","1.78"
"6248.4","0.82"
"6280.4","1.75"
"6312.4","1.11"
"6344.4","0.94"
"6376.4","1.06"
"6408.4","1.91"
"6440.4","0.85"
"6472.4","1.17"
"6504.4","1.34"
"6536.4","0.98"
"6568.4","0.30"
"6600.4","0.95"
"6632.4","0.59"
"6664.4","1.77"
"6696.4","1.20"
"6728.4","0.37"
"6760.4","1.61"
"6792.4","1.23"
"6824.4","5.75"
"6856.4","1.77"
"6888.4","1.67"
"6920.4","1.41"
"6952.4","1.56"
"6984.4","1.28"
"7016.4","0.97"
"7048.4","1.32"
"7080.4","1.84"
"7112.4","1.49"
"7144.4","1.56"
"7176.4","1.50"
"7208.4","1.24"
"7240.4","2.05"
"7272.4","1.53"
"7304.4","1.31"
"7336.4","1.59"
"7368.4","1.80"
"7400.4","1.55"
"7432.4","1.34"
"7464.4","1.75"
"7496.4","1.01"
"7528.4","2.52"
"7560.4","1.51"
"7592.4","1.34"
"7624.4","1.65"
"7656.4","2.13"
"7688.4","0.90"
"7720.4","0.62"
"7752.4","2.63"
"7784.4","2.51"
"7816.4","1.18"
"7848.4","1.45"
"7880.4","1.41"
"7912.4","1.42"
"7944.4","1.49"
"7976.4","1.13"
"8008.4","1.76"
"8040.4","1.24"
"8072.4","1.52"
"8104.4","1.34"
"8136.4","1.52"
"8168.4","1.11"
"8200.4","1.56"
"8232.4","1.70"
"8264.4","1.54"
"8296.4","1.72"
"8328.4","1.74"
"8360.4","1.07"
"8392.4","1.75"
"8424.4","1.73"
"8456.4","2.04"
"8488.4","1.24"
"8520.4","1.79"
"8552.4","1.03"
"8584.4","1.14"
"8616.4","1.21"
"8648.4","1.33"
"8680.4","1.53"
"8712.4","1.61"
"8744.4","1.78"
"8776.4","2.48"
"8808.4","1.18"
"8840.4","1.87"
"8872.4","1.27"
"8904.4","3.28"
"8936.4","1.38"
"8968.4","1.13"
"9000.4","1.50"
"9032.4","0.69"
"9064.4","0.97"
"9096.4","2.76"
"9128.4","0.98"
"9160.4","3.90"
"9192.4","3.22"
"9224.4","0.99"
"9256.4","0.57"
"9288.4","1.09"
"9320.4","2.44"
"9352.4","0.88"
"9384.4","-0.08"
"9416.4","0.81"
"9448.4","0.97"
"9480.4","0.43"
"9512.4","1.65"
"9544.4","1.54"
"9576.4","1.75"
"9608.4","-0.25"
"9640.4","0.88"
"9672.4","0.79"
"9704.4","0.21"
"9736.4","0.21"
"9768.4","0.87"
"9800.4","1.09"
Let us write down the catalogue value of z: 0.832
